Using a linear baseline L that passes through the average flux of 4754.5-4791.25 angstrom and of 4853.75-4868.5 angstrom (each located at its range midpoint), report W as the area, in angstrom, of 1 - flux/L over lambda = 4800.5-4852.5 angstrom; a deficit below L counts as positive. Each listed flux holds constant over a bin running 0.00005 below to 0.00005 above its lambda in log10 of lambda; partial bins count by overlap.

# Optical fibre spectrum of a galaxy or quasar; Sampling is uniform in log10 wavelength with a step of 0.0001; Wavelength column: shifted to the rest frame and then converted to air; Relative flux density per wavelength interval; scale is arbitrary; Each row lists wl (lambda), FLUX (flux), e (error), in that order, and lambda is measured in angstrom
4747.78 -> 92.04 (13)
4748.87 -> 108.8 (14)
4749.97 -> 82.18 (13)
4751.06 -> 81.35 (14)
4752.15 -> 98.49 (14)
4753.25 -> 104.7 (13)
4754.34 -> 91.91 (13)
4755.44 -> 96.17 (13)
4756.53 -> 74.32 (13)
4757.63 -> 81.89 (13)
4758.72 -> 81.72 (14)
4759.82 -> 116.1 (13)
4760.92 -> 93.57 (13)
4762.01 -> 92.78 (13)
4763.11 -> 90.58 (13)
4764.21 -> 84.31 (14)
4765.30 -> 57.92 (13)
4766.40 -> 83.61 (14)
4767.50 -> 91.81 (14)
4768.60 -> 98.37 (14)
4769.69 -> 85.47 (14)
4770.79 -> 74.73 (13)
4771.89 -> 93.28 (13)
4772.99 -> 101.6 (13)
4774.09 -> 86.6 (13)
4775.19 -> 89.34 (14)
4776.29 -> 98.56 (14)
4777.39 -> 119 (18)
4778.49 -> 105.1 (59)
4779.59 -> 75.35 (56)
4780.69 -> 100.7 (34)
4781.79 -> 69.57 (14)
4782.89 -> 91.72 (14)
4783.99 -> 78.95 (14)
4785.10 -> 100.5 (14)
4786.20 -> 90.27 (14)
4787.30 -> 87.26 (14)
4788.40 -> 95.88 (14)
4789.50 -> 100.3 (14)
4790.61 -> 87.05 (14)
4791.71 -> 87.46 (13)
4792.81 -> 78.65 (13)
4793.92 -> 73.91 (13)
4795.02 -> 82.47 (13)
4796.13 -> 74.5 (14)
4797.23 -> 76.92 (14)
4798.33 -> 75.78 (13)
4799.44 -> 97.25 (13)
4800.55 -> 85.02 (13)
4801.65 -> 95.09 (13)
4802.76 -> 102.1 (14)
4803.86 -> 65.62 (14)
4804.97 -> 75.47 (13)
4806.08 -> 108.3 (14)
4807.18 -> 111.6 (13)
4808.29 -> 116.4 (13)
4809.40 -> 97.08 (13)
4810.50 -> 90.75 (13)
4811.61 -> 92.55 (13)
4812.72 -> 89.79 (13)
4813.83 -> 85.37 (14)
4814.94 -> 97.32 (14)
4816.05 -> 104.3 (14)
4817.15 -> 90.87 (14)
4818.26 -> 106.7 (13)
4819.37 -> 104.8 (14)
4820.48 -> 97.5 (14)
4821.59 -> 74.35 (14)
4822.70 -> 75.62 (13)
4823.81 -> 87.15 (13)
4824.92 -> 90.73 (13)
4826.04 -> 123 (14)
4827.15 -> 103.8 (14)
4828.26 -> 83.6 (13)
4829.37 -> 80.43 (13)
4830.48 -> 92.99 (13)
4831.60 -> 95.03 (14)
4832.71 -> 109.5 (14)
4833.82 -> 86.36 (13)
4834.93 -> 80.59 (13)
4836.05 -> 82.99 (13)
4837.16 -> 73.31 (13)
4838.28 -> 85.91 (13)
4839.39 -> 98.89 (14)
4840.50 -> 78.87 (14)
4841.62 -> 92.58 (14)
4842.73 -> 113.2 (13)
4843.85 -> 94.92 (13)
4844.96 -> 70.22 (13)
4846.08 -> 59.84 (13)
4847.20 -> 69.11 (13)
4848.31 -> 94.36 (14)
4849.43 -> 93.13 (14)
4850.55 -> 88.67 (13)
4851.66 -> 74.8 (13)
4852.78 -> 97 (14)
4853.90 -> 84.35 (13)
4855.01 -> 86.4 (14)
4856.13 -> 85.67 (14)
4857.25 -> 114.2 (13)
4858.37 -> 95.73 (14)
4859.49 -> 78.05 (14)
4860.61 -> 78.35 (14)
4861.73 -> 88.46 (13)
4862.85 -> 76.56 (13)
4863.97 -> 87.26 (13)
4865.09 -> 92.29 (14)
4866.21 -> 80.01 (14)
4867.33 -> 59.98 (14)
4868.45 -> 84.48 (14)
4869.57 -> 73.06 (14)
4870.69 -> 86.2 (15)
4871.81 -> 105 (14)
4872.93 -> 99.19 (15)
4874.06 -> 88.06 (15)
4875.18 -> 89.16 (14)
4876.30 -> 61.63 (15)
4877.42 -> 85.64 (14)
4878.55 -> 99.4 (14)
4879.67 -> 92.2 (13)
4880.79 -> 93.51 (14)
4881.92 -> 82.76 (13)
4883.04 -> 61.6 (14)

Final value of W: -2.3 angstrom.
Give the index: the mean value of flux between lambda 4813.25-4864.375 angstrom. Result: 89.4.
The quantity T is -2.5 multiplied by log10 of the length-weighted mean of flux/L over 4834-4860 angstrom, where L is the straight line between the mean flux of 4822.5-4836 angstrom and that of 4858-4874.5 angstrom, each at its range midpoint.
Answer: 0.025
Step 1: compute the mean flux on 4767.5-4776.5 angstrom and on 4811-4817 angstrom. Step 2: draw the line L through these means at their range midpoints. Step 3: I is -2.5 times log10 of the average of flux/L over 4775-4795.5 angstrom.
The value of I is 0.02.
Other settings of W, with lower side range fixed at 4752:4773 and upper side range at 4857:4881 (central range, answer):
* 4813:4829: -1.24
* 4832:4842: -0.06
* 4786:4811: -0.33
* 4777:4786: -0.34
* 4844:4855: 0.61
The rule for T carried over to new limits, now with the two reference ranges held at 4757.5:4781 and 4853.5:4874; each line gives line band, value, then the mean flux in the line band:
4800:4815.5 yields -0.05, 93.8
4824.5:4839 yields -0.04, 91.5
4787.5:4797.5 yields 0.07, 84.4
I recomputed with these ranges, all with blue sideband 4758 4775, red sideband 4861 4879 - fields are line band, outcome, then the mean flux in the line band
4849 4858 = -0.07 mag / 90.6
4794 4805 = 0.06 mag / 83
